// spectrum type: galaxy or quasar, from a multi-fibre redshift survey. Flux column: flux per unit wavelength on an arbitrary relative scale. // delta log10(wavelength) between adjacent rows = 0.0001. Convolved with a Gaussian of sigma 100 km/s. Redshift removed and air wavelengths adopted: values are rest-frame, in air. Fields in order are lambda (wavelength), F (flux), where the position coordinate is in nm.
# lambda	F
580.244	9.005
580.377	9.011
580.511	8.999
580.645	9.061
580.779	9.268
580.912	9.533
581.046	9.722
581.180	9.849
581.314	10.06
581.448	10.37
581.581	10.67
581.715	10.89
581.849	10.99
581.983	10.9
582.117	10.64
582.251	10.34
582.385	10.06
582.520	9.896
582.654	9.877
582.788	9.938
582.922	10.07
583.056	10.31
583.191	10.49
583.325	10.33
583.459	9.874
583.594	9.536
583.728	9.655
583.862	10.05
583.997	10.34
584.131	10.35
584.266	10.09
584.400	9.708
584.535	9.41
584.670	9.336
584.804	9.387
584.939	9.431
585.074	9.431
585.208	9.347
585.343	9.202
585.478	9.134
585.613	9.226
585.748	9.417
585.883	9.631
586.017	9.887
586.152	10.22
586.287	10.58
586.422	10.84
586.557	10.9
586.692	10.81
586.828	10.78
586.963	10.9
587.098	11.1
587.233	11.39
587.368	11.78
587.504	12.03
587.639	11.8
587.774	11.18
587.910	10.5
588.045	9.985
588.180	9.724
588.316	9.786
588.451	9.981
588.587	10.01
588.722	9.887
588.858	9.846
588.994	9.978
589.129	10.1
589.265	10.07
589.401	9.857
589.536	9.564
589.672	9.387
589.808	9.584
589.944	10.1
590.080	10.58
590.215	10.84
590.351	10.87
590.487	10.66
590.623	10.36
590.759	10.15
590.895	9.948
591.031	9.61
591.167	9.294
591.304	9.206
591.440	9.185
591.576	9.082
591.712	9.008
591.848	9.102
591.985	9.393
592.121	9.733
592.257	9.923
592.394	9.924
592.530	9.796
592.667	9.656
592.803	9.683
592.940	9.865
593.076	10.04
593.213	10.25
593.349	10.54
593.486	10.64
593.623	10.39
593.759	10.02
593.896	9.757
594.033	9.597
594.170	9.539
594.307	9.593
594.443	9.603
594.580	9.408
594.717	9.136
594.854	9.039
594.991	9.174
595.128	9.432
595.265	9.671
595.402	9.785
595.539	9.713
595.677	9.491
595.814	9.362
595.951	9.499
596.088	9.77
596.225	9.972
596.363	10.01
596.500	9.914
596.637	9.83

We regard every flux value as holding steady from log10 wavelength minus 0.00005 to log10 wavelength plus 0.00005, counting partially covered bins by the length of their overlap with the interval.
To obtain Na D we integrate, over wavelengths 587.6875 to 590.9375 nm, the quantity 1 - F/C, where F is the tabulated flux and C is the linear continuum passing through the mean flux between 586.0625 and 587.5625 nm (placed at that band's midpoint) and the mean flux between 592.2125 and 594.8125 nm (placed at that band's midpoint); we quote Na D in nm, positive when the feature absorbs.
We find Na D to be 0.13 nm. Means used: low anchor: 11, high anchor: 9.85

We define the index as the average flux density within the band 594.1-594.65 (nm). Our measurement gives 9.54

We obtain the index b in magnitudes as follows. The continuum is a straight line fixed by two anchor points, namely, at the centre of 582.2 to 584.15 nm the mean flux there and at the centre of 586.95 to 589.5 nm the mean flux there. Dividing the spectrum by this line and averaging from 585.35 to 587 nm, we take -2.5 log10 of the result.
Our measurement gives 0.02 mag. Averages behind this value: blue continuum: 10.1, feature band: 10.1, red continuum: 10.5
